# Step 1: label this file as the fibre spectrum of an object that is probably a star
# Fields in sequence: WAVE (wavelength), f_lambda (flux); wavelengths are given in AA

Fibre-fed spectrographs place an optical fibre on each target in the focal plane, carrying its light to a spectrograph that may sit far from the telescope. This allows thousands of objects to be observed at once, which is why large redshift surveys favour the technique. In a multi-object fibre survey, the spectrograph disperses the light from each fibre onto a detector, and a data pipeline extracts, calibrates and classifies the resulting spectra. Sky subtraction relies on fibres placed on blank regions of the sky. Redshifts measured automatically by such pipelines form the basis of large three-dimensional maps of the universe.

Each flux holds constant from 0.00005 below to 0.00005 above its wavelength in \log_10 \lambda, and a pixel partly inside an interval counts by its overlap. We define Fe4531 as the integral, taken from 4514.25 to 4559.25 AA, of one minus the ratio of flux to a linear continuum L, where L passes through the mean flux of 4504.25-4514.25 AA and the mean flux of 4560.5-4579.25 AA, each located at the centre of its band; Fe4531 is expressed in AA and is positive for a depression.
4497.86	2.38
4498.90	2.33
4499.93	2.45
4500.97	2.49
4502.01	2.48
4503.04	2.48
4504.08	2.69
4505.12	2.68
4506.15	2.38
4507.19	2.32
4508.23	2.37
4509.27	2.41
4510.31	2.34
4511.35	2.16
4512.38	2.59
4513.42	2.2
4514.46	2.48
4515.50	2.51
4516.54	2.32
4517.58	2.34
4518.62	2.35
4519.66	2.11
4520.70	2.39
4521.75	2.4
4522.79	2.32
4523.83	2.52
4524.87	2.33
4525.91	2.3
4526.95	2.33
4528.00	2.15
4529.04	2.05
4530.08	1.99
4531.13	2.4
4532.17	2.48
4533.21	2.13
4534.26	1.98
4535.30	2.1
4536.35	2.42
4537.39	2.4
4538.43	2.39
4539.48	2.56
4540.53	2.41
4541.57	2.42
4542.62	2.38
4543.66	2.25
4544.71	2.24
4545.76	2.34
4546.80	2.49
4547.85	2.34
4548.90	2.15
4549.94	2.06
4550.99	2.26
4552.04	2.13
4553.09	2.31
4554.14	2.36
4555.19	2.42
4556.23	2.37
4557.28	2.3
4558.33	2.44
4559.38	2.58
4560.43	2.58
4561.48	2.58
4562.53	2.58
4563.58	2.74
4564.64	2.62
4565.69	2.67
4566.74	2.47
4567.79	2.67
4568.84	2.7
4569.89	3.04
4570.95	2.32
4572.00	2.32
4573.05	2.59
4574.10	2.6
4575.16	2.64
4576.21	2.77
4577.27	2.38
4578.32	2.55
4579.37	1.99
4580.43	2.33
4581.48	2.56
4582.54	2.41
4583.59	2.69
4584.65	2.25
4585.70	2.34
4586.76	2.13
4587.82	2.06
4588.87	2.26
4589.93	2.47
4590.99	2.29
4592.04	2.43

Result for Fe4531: 3.09 AA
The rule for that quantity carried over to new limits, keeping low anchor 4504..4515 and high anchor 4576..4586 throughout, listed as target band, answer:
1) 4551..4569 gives -0.6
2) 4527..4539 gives 0.9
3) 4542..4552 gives 0.6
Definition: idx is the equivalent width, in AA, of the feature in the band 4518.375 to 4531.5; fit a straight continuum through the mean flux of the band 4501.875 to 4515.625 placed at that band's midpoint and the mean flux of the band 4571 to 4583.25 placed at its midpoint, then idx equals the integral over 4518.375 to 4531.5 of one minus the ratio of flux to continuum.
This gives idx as 0.9 AA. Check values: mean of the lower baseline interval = 2.43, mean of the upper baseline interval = 2.47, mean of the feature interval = 2.28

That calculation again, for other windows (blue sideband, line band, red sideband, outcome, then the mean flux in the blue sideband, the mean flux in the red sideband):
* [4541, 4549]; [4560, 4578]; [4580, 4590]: -2.0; 2.34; 2.35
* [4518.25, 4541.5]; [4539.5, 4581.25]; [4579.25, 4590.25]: -2.4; 2.3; 2.33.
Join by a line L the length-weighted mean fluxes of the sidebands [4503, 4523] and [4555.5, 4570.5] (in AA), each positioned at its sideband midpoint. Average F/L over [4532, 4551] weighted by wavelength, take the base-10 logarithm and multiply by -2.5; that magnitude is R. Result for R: 0.09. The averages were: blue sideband 2.39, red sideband 2.59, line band 2.3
